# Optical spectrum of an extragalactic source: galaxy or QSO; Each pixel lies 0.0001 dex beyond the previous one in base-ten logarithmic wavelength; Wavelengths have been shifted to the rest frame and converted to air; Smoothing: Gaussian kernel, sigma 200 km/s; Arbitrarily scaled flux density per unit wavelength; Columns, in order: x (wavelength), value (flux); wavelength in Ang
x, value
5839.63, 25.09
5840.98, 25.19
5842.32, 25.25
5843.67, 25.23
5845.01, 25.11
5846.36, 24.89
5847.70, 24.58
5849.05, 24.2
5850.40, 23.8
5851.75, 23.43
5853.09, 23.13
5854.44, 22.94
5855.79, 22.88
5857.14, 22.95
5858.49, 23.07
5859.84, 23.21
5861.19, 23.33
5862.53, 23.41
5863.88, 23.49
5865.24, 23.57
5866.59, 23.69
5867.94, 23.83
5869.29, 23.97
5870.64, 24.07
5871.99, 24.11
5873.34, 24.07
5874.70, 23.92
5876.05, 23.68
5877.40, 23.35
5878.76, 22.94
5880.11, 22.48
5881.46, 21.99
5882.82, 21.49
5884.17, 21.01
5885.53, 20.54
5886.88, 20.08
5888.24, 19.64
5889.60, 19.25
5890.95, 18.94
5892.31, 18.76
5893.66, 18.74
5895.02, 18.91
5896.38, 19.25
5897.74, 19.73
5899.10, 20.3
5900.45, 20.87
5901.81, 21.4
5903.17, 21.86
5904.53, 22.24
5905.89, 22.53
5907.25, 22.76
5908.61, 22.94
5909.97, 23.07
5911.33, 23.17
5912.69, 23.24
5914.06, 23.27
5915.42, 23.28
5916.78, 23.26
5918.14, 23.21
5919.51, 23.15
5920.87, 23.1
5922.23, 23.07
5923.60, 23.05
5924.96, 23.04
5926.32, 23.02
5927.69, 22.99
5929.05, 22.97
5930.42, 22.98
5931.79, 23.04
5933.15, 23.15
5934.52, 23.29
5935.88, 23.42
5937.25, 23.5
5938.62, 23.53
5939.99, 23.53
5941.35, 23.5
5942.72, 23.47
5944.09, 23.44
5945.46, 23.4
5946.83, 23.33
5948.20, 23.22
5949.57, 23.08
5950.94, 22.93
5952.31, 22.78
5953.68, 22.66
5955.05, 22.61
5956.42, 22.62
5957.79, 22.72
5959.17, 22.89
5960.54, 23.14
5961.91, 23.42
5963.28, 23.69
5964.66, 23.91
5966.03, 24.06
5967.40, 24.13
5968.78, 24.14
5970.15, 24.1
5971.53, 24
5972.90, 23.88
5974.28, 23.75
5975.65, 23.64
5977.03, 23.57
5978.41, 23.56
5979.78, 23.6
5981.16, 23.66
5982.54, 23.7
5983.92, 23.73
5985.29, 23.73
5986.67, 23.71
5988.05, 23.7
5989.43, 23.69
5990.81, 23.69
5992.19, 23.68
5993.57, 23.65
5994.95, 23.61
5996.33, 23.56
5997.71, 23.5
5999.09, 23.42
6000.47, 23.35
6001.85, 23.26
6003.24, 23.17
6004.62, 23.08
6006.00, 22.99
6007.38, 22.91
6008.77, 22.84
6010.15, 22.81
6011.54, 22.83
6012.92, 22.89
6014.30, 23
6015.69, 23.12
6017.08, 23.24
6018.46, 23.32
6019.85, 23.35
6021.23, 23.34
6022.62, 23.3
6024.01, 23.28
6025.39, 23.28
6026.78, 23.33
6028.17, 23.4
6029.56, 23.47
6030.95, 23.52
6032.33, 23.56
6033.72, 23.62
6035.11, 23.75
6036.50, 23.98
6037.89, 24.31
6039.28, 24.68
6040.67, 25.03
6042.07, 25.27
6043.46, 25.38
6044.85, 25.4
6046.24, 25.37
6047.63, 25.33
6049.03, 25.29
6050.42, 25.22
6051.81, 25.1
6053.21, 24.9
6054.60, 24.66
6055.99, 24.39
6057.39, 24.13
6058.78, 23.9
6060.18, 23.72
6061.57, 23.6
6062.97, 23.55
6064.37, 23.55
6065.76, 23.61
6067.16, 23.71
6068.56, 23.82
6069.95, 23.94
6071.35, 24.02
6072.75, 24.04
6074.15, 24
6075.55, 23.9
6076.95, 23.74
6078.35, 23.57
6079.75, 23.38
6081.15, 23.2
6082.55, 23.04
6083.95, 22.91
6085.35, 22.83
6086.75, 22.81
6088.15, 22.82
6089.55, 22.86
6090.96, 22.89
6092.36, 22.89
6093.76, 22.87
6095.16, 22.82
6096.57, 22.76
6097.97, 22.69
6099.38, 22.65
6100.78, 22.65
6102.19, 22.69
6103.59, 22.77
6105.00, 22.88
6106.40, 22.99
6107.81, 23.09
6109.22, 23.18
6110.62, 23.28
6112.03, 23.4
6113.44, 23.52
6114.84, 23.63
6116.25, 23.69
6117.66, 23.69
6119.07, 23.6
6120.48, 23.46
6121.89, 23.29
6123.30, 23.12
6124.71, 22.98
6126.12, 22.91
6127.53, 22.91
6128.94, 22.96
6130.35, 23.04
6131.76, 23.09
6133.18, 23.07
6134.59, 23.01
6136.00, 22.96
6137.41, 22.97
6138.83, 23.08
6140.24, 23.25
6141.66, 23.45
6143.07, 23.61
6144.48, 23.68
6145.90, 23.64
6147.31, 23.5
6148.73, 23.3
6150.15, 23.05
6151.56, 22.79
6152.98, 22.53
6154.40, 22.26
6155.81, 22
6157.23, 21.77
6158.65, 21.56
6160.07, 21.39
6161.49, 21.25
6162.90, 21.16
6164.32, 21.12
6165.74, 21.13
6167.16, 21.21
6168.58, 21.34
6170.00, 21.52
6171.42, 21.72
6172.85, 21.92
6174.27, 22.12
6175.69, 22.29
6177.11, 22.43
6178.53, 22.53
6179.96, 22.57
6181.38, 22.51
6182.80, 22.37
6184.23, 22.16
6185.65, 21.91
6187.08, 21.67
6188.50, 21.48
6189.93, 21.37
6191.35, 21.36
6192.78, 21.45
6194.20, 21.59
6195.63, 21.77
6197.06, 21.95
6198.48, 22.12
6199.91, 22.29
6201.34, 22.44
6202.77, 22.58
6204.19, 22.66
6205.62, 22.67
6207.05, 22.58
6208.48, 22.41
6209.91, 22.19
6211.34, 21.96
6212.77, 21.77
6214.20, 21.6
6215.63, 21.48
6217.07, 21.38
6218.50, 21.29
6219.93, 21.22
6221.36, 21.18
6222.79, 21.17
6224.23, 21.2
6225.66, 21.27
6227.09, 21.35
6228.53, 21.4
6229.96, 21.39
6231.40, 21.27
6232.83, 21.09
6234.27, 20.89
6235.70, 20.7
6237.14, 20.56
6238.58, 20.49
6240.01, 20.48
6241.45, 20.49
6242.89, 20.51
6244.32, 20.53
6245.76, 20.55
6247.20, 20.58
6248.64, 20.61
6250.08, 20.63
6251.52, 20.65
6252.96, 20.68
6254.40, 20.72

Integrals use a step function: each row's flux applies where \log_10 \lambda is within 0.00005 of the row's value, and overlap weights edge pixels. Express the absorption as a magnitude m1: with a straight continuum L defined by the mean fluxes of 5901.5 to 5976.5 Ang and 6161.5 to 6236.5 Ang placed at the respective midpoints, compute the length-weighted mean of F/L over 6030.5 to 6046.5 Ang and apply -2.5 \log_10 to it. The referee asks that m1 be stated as -0.085 mag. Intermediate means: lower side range 23.2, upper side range 21.7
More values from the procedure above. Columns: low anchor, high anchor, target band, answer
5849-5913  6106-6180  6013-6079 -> -0.07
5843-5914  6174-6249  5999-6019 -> -0.05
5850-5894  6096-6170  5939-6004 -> -0.04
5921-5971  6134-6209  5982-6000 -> -0.03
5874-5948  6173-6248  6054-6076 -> -0.09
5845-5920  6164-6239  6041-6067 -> -0.12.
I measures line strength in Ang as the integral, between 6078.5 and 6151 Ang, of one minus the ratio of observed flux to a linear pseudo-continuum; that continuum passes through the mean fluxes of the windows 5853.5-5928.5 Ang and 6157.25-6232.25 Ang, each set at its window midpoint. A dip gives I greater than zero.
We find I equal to -4.02 Ang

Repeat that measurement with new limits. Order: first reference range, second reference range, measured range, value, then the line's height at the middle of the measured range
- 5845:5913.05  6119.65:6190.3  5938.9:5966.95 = -1.1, 22.4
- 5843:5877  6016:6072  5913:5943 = 0.9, 23.9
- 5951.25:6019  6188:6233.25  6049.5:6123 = -2.7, 22.6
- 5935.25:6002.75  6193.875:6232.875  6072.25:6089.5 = -0.5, 22.7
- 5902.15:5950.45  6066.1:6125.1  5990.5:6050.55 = -1.4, 23.2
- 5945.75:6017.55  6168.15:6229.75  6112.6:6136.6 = -0.9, 22.4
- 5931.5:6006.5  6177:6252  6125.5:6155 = -1.3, 22.1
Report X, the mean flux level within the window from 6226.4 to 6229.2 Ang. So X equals 21.3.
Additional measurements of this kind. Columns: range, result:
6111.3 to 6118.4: 23.6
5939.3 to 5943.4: 23.5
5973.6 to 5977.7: 23.7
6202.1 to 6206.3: 22.7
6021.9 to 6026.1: 23.3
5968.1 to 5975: 24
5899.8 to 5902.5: 21.1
